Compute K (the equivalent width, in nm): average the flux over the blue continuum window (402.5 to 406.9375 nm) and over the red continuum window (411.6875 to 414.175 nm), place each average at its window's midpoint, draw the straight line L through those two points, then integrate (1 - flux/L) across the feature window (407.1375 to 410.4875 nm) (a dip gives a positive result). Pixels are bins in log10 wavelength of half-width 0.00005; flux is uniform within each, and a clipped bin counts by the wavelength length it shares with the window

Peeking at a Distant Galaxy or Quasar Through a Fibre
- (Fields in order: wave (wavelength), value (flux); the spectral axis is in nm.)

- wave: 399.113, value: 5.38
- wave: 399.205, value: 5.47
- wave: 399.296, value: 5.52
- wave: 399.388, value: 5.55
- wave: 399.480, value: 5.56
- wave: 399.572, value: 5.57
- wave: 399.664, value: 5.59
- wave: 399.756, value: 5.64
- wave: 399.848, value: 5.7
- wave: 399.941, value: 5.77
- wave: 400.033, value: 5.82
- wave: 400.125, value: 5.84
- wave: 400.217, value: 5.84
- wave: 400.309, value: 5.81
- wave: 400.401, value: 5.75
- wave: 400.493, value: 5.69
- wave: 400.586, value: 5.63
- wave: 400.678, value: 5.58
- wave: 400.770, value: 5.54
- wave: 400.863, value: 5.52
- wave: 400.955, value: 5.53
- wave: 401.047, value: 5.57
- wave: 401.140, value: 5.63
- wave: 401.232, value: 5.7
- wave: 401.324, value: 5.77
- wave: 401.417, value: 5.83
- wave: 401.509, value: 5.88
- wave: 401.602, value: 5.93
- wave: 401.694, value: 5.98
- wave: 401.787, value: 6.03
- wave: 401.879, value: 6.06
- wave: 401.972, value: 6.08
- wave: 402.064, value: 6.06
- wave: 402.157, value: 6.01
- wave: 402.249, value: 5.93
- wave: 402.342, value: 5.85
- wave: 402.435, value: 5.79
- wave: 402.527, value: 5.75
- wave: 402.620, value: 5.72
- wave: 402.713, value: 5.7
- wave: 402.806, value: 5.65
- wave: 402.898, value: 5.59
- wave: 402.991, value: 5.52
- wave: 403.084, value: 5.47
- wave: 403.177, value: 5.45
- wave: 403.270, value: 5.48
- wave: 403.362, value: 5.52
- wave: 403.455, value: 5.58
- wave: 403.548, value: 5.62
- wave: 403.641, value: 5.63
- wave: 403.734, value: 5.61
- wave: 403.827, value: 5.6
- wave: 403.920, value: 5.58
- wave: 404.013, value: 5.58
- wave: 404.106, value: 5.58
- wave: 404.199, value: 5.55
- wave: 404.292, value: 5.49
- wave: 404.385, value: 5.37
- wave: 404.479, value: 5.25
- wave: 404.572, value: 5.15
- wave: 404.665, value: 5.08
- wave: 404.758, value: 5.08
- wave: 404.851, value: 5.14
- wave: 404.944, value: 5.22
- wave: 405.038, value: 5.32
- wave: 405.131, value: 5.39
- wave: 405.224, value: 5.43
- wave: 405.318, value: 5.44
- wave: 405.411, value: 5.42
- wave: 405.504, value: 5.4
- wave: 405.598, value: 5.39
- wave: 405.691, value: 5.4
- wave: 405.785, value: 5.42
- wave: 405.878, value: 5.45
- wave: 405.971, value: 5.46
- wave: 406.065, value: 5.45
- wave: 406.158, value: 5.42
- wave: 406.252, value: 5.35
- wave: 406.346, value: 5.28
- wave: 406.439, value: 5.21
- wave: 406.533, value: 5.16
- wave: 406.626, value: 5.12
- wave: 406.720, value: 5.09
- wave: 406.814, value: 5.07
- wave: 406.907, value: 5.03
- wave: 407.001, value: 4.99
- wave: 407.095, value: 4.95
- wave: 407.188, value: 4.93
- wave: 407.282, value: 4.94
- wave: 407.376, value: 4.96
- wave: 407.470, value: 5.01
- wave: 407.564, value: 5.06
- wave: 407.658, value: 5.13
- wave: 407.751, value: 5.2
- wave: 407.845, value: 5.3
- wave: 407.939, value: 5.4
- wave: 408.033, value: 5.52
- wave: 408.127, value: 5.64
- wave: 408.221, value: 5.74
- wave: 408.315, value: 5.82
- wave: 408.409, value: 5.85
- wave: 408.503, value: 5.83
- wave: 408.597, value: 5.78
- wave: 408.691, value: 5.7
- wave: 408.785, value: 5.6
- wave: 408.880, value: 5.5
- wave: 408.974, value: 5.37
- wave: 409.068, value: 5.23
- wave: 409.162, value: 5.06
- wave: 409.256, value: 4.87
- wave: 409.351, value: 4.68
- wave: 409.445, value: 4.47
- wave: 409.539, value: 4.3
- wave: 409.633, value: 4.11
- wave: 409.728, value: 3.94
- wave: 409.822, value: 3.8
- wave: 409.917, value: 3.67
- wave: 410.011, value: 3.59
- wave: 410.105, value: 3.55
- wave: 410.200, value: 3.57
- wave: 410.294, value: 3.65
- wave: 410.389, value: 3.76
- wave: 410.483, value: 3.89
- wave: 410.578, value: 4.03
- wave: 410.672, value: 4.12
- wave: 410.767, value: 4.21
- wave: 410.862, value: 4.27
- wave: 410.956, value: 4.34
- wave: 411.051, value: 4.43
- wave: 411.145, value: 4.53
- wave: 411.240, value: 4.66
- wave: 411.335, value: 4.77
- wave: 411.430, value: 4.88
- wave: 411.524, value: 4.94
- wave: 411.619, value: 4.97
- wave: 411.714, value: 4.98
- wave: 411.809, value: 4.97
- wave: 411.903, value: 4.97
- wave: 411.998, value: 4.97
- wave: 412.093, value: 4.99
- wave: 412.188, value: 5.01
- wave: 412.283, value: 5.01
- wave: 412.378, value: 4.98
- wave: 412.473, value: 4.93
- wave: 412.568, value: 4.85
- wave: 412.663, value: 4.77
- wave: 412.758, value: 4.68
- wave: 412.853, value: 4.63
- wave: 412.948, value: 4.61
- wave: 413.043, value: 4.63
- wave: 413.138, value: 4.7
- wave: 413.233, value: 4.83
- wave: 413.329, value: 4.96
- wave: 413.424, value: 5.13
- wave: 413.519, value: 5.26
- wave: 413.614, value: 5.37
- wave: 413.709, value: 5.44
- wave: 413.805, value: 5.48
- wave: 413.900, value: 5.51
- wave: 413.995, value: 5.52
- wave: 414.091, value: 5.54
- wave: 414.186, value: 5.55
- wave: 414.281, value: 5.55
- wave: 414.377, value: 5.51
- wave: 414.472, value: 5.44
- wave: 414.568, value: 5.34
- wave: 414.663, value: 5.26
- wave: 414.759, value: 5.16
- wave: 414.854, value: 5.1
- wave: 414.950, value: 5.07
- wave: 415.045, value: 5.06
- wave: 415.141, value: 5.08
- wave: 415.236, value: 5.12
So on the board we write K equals 0.24 nm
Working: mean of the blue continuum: 5.41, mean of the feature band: 4.86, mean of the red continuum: 5.04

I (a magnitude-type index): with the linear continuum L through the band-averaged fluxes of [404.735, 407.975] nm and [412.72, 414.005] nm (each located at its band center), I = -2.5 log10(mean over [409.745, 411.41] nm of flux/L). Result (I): 0.251 mag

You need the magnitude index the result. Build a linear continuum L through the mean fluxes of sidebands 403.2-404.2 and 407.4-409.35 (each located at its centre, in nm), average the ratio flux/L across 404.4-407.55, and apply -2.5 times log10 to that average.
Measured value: 0.05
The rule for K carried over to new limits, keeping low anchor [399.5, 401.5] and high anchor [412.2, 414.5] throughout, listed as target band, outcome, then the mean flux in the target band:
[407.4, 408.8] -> -0.039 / 5.5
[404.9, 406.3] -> 0.016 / 5.39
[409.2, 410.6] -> 0.338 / 4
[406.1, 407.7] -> 0.089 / 5.1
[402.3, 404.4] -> -0.015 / 5.6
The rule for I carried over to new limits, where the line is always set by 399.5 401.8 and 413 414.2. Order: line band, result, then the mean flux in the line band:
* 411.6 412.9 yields 0.08 mag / 4.91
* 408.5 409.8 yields 0.09 mag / 4.98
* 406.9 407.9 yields 0.08 mag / 5.05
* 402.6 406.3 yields 0.02 mag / 5.45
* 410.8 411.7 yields 0.14 mag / 4.65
